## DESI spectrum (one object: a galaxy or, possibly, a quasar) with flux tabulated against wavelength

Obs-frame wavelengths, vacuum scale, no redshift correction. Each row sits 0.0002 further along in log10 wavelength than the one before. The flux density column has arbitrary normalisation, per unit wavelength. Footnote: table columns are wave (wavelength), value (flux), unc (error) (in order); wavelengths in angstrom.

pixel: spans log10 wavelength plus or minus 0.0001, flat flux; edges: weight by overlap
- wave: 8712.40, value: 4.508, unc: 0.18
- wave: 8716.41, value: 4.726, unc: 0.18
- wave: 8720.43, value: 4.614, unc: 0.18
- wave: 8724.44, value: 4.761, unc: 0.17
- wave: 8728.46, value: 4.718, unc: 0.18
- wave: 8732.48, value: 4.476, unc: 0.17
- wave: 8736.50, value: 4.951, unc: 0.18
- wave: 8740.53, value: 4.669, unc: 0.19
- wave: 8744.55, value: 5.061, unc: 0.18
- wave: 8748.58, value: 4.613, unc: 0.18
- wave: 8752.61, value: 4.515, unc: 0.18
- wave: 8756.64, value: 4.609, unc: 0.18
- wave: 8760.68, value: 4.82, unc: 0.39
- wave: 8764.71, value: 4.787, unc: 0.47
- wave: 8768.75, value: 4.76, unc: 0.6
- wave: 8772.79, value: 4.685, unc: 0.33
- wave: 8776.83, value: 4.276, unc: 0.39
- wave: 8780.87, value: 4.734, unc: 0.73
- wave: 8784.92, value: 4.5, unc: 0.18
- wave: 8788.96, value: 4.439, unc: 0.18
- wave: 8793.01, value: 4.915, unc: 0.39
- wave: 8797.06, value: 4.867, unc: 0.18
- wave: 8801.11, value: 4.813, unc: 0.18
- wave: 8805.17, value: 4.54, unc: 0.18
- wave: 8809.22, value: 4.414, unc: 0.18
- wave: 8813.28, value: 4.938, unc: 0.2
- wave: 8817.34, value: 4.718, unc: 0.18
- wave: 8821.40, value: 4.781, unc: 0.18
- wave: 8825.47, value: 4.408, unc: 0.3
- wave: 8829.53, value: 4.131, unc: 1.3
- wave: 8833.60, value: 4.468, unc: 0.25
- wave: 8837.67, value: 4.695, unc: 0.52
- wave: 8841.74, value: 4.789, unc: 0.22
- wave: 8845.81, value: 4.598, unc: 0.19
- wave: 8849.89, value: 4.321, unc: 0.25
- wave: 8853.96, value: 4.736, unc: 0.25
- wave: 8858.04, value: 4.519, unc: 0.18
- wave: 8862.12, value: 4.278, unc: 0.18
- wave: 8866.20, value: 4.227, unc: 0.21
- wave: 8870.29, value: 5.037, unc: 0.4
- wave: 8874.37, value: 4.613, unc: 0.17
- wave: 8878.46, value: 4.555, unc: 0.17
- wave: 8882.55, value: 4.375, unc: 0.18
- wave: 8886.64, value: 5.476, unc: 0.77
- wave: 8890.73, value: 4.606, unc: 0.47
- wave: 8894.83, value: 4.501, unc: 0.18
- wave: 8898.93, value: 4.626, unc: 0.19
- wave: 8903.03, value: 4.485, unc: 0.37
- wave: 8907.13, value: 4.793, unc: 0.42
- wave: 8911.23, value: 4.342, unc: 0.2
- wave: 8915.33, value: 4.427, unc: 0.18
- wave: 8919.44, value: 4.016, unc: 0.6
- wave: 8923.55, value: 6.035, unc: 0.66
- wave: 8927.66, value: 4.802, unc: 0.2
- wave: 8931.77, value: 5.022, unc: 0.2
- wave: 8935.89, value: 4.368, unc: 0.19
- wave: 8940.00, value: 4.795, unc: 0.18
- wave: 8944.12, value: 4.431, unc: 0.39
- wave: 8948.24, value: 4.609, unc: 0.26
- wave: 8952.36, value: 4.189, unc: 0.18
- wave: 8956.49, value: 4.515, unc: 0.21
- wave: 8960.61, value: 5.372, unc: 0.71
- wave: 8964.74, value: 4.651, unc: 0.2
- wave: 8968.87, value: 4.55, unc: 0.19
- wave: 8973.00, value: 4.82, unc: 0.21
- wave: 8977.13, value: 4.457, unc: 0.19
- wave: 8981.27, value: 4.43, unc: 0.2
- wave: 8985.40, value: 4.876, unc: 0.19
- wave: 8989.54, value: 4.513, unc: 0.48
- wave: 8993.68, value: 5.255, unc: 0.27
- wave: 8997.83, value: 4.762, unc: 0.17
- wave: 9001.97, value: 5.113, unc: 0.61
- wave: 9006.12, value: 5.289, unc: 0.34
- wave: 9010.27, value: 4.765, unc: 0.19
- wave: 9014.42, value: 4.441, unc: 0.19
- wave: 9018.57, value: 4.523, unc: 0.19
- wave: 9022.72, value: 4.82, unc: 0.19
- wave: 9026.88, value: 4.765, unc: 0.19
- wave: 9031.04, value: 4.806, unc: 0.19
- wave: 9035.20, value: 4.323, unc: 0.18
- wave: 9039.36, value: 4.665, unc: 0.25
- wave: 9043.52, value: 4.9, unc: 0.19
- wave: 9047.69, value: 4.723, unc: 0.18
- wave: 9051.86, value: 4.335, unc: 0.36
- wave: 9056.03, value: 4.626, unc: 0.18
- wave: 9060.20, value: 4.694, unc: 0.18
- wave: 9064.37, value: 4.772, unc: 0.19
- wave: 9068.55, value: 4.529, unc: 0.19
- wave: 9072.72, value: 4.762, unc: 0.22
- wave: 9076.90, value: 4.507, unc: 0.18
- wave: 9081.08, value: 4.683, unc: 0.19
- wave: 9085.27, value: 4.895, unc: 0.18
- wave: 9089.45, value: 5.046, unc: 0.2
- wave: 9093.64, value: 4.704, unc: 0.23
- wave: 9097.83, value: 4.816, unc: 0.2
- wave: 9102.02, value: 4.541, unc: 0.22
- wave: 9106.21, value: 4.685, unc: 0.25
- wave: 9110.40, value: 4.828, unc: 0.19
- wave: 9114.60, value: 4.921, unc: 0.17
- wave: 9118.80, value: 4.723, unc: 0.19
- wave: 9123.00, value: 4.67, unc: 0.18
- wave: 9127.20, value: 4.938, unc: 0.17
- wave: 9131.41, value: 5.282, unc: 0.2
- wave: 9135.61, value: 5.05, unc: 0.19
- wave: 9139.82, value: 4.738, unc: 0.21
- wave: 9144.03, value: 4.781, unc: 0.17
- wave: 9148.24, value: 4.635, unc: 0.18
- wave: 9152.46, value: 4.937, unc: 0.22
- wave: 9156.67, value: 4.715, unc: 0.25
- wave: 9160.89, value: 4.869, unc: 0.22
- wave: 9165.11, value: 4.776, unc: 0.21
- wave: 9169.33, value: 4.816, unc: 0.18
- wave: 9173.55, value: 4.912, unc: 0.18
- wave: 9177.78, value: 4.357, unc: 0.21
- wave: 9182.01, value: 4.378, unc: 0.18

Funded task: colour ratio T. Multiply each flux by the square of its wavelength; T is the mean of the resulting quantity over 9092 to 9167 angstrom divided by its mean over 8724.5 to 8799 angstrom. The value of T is 1.1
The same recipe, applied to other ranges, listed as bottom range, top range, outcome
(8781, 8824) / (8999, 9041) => 1.06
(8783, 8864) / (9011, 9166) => 1.10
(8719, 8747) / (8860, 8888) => 1.01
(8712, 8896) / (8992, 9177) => 1.10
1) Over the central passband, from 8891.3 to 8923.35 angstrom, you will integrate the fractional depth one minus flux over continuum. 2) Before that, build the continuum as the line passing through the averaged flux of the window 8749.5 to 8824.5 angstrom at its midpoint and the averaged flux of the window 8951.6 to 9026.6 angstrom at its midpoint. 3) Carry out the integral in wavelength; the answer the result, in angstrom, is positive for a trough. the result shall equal 1.1 angstrom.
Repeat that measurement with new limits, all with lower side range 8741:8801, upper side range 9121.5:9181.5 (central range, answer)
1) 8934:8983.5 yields 1.5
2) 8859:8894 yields 0.6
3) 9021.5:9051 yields 0.5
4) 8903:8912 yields 0.3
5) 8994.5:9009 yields -0.9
